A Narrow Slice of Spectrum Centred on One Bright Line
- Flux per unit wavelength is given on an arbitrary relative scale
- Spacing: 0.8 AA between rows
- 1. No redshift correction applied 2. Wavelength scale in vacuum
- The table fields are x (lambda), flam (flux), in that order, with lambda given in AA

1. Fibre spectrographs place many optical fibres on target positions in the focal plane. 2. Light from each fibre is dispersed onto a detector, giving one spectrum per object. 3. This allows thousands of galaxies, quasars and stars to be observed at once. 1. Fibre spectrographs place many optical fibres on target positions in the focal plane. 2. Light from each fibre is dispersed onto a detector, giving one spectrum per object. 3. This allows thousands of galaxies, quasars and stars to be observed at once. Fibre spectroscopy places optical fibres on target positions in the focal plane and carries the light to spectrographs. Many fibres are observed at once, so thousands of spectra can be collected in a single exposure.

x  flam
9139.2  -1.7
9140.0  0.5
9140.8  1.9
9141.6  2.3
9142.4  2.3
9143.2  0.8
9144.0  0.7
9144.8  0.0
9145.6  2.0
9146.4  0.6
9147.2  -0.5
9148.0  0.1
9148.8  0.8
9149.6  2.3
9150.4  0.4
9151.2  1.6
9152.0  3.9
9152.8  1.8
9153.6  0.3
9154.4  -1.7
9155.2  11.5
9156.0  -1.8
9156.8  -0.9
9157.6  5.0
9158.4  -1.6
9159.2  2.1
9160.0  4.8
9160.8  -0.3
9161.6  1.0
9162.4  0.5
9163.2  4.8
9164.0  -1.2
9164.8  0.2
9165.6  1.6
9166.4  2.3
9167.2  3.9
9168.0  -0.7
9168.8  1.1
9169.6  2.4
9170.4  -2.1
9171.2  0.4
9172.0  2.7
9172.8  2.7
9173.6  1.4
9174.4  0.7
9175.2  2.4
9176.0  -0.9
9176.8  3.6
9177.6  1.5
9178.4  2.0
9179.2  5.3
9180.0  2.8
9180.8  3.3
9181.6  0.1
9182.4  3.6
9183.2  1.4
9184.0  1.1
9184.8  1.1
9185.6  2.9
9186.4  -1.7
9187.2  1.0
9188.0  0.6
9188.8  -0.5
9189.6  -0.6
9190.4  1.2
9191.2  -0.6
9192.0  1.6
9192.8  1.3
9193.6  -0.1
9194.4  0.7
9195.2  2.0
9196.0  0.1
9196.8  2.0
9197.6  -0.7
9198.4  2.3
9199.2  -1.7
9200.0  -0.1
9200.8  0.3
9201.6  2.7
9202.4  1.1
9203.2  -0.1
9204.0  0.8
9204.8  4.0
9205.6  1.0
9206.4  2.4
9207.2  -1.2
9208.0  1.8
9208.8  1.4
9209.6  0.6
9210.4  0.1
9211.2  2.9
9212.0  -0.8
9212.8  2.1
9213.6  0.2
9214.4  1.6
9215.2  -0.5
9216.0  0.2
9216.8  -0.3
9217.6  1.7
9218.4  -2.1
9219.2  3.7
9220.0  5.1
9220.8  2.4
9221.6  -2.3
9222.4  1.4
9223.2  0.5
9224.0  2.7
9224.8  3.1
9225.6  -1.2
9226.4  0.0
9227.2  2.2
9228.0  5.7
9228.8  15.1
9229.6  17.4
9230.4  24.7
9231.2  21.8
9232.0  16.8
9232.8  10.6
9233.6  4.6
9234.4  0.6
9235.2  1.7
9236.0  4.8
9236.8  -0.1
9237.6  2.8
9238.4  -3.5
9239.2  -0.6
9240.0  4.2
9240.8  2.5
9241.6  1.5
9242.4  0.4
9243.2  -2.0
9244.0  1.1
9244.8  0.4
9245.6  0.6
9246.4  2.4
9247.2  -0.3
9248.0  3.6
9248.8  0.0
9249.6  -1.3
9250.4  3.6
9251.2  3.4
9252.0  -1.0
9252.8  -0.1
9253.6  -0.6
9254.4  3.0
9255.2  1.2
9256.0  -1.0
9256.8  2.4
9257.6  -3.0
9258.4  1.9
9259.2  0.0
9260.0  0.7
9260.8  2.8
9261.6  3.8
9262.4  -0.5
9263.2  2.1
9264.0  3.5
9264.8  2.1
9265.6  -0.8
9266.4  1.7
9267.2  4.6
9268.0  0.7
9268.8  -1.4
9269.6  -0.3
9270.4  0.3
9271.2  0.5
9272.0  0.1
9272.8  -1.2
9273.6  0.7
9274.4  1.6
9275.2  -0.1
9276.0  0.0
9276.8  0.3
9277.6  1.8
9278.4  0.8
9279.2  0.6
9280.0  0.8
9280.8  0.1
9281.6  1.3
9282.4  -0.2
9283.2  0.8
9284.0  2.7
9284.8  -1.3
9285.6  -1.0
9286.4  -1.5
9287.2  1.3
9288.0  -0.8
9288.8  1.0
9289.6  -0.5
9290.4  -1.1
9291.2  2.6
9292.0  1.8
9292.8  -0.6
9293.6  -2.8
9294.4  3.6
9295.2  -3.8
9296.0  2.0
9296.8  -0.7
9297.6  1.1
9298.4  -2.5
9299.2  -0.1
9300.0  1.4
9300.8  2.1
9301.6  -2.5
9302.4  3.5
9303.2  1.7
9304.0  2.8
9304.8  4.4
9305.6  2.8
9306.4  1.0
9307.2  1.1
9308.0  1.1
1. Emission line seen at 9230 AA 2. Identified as H-beta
